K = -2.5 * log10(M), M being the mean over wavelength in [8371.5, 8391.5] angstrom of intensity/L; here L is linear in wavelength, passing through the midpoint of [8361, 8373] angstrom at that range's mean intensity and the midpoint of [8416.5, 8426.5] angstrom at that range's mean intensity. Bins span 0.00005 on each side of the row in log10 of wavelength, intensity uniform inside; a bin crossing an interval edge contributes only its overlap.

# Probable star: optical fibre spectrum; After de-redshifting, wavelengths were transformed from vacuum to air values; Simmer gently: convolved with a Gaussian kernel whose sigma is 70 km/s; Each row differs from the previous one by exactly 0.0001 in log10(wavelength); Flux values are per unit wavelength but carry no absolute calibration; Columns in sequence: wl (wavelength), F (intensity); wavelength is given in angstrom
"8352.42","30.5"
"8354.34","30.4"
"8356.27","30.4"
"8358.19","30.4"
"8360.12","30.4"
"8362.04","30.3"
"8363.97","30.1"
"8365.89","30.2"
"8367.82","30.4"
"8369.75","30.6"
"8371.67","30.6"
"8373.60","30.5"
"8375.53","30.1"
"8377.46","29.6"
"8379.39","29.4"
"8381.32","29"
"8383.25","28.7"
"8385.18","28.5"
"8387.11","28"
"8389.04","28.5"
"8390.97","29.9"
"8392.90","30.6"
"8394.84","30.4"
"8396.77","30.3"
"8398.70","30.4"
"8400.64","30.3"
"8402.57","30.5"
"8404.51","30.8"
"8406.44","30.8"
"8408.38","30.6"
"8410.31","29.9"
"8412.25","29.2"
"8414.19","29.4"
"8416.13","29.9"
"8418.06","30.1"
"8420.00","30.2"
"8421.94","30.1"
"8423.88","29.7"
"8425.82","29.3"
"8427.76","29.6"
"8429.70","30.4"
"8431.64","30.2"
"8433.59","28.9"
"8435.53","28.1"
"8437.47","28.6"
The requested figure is 0.036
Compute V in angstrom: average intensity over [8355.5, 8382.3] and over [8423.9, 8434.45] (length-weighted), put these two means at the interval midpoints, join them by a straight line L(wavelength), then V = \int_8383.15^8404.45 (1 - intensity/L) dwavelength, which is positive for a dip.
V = 0.15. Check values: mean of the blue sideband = 30.1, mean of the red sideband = 29.7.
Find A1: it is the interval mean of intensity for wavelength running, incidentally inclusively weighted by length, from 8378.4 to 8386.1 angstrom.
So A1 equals 28.9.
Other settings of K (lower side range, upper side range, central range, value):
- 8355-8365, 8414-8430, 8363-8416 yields 0.01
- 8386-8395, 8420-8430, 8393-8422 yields -0.02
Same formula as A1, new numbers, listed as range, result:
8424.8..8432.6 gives 29.9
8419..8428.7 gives 29.8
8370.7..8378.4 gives 30.2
